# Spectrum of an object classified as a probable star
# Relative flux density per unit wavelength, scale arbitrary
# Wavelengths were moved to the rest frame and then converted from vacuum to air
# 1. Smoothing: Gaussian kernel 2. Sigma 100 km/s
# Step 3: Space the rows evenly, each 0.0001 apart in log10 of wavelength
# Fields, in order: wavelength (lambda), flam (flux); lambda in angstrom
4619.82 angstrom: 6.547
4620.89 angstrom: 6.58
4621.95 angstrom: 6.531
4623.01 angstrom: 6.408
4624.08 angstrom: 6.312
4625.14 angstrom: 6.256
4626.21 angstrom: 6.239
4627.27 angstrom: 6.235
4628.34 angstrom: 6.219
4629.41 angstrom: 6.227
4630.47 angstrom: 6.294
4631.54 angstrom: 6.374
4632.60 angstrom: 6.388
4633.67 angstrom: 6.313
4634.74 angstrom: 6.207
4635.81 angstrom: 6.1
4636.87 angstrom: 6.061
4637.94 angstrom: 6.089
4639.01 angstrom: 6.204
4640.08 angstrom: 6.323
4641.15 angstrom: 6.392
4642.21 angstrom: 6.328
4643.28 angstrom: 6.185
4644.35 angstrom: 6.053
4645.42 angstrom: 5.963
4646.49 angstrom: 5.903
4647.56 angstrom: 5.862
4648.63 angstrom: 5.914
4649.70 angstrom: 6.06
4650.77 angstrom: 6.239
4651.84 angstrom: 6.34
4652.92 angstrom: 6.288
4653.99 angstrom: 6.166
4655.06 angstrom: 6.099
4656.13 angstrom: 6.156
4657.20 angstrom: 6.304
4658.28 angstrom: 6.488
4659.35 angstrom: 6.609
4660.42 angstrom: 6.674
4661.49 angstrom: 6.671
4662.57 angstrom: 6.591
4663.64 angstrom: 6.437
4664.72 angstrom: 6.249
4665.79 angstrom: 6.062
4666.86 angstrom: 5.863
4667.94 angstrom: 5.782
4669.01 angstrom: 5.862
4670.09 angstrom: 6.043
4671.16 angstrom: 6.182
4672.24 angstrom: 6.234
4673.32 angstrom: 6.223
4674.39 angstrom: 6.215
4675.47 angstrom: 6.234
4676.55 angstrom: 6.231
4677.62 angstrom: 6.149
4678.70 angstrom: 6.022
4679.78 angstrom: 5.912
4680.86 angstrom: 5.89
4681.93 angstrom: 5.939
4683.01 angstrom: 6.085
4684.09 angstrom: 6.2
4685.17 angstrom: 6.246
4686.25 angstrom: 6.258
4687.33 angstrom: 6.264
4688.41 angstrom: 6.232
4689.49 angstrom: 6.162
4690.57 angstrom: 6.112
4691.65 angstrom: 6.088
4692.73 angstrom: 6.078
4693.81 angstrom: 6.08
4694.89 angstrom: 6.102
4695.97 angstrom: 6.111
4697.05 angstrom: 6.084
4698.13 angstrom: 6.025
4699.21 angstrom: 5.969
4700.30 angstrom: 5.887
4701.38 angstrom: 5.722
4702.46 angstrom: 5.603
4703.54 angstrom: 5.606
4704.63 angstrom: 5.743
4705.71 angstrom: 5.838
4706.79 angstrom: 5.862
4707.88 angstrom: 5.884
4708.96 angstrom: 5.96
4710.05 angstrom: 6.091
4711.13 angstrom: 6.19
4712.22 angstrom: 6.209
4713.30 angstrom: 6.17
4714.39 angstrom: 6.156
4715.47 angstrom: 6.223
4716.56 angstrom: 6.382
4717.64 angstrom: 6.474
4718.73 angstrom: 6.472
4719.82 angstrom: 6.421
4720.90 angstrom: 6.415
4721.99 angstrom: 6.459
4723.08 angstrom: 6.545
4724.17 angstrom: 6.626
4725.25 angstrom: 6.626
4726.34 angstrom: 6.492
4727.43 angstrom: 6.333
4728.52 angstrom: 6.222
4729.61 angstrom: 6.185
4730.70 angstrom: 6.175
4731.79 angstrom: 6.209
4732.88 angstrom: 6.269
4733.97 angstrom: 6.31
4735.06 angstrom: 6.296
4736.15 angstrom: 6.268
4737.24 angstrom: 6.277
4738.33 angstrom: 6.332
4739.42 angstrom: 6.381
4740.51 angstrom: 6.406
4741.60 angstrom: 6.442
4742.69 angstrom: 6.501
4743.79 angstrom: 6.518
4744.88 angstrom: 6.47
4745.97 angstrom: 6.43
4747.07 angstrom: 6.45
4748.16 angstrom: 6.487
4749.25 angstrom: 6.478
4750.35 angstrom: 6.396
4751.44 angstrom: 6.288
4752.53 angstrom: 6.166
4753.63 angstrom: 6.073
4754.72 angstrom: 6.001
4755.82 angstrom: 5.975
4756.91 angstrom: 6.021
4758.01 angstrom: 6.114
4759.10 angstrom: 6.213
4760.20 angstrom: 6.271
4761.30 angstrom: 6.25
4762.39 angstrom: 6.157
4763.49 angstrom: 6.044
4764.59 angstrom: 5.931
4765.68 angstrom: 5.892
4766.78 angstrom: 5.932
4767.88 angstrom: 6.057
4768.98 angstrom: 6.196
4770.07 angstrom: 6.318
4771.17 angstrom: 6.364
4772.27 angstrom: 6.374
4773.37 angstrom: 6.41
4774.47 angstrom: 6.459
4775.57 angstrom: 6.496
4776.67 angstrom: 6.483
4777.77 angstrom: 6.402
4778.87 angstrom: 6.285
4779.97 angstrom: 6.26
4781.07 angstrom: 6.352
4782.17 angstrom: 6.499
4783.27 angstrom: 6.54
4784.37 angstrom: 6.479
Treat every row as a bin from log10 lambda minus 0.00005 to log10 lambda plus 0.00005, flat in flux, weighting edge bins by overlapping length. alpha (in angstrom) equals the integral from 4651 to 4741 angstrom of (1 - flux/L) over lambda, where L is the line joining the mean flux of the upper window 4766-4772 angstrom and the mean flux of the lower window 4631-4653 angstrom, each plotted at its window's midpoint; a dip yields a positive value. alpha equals -0.3 angstrom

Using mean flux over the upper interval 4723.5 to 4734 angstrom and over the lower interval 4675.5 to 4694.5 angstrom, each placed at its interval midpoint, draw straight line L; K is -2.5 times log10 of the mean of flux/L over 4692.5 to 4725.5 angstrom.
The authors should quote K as 0.02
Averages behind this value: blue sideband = 6.12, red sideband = 6.35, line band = 6.13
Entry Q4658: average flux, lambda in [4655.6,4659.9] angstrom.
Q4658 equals 6.39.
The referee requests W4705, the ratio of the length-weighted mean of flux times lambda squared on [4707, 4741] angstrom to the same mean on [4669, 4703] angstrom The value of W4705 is 1.05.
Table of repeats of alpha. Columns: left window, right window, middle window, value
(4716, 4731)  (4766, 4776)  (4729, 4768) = 0.62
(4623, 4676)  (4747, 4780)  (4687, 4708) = 0.85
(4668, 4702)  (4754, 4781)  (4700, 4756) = -0.84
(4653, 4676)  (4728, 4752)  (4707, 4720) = 0.23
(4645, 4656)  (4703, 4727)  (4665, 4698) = 0.28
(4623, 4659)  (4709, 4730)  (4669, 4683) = 0.38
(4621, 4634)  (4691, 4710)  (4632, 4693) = -0.46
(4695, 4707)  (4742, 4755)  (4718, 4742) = -0.78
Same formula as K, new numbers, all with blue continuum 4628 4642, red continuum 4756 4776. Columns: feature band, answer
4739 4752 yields -0.04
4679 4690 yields 0.02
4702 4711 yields 0.07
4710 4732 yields -0.02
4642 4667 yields 0.00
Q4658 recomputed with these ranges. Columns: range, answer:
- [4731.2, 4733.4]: 6.23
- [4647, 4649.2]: 5.89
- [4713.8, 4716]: 6.19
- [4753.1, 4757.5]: 6.02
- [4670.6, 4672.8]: 6.2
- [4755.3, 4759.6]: 6.09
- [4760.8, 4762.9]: 6.22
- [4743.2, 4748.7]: 6.46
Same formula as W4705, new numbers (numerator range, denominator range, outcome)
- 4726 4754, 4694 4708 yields 1.10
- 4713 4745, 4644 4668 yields 1.06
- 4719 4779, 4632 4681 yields 1.06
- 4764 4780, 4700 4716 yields 1.08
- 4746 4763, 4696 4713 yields 1.07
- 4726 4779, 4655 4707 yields 1.06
